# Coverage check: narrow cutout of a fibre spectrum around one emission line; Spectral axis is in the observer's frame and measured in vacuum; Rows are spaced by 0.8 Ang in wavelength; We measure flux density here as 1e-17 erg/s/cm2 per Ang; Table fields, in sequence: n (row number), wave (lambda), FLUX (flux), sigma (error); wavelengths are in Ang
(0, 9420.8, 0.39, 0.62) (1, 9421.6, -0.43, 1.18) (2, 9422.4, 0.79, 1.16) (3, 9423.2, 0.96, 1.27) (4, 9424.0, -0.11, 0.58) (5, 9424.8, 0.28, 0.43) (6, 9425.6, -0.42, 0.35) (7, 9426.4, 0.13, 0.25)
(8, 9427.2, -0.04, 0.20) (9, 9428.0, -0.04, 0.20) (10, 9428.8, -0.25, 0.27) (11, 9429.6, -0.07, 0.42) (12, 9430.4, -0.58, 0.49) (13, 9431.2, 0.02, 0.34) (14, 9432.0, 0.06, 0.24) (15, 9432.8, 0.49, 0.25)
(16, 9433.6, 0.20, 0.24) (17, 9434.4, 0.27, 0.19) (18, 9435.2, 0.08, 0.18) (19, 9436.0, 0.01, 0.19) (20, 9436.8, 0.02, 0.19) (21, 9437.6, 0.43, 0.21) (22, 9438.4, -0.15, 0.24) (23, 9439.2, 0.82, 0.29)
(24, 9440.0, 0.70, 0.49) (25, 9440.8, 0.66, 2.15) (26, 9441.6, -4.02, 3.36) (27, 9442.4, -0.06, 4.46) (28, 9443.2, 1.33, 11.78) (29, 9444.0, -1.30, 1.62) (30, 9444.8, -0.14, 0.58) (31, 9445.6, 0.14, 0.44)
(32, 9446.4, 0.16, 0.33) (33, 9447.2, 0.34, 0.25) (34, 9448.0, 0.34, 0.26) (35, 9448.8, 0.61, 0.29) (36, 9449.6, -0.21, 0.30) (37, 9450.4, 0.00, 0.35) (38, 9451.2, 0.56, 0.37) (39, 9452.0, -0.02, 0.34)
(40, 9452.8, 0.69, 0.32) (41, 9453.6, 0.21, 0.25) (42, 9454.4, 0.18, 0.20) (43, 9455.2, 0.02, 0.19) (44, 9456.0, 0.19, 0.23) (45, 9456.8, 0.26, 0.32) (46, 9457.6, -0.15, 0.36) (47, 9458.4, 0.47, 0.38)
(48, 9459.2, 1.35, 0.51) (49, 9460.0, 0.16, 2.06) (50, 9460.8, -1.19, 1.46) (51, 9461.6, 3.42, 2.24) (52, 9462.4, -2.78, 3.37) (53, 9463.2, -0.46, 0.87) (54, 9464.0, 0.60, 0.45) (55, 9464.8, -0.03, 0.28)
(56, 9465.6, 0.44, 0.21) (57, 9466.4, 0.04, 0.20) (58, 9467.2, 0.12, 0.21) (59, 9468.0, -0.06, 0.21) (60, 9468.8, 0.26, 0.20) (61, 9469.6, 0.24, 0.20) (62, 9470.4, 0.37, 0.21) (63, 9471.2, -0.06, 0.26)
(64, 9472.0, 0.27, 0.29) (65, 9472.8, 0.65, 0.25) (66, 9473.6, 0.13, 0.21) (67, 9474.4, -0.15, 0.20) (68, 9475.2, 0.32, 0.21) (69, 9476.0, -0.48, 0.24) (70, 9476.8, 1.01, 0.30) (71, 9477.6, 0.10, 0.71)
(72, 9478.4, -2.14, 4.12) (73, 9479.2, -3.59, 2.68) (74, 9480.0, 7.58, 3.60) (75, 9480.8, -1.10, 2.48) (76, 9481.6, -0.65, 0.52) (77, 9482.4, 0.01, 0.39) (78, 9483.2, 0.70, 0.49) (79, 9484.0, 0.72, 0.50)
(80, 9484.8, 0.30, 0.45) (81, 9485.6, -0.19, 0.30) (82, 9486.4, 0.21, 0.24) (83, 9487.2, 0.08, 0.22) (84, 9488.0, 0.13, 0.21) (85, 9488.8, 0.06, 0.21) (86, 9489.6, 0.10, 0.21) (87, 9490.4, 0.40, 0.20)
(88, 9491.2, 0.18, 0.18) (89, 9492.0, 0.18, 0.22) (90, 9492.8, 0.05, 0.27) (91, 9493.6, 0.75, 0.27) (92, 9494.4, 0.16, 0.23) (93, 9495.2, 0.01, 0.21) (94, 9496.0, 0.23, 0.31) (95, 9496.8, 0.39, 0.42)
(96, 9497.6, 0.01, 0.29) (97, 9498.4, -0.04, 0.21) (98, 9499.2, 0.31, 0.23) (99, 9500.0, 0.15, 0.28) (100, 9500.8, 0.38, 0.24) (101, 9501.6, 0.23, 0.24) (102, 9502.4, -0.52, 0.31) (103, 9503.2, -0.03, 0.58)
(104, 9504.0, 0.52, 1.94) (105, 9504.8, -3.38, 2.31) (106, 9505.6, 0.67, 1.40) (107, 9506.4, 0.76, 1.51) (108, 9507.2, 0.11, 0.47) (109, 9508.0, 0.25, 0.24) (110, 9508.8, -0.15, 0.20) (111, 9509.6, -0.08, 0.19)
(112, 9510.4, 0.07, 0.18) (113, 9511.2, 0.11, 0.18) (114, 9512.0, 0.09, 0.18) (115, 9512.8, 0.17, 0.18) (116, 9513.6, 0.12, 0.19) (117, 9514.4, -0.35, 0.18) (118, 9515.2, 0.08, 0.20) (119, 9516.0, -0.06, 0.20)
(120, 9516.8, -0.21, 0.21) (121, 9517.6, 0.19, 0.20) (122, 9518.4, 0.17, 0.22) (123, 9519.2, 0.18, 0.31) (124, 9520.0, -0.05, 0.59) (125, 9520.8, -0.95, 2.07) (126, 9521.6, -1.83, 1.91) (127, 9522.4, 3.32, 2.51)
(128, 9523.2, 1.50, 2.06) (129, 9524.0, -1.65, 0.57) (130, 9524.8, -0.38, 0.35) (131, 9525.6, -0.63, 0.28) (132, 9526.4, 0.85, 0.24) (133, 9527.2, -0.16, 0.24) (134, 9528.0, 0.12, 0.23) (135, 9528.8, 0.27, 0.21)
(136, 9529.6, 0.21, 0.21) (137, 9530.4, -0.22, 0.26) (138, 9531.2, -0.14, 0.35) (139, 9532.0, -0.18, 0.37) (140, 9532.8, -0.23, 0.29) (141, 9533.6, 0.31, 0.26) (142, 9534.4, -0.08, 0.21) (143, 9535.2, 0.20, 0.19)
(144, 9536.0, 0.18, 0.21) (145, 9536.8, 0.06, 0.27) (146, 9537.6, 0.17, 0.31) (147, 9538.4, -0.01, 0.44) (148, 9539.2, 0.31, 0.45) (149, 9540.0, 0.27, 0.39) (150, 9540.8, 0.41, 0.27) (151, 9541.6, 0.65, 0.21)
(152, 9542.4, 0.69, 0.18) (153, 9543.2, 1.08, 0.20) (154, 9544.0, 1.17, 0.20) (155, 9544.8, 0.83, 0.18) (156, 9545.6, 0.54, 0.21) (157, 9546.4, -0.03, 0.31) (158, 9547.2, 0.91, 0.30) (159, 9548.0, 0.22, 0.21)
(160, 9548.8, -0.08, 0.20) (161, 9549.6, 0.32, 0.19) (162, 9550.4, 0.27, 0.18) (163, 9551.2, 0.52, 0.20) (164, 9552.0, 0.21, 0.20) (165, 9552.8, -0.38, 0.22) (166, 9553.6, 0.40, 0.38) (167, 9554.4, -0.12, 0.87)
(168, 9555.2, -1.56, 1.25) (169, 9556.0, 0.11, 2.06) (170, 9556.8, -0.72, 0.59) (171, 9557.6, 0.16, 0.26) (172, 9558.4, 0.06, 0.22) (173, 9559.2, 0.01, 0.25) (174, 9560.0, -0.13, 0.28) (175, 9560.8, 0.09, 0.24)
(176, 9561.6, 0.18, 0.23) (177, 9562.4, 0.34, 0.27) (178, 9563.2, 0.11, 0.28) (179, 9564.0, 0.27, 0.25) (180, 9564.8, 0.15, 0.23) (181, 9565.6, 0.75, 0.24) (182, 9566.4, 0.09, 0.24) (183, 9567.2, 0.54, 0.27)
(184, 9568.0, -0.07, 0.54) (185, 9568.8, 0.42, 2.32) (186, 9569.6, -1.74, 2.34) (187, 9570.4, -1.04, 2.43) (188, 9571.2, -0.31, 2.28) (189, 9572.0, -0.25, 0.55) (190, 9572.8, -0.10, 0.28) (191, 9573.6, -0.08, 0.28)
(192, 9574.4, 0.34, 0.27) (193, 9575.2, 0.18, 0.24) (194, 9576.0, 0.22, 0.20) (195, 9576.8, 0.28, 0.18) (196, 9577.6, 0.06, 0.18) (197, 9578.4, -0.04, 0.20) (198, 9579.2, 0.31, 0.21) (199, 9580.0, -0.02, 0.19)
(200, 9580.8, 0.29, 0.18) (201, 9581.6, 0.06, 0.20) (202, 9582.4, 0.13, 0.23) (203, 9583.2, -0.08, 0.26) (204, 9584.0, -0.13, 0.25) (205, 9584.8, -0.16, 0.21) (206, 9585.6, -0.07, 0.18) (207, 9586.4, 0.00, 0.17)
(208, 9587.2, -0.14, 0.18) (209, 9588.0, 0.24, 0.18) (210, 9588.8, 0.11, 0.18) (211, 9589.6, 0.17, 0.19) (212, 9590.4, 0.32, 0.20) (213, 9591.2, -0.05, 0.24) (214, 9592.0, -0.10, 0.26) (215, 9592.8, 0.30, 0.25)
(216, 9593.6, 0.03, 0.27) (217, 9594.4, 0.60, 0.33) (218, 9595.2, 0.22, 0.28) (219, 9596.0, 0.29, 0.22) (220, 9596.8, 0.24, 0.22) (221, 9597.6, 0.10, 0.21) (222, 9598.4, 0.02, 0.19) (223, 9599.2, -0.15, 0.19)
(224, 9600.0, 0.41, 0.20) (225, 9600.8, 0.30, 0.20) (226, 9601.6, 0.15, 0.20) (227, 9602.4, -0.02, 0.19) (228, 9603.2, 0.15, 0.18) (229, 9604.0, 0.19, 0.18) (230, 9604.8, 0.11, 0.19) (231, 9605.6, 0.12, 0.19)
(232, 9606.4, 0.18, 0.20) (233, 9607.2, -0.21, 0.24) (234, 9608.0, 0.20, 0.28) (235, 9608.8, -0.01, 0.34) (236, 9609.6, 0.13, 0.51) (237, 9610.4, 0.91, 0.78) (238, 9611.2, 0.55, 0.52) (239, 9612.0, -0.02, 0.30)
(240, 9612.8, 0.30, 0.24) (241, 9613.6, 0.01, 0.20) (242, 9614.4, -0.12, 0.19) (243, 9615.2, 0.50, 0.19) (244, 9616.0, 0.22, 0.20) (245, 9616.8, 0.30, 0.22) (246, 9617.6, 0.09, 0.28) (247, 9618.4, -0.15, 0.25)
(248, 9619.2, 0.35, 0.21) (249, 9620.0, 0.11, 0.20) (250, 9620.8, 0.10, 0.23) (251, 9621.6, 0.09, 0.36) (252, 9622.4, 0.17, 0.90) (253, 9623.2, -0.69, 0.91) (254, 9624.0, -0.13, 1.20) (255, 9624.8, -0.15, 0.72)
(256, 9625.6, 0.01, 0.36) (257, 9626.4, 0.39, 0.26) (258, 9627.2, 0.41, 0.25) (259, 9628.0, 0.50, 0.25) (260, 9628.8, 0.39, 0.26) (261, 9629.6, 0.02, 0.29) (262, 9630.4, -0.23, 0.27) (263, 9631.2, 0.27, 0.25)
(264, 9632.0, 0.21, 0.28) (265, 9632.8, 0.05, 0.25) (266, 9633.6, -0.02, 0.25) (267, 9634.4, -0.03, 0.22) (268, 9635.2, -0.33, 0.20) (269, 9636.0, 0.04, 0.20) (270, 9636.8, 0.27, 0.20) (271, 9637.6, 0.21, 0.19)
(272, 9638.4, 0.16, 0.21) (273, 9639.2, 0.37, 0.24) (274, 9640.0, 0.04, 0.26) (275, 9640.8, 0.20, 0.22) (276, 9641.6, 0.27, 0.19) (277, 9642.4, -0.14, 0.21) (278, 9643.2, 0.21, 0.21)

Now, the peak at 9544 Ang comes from H-beta 4861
